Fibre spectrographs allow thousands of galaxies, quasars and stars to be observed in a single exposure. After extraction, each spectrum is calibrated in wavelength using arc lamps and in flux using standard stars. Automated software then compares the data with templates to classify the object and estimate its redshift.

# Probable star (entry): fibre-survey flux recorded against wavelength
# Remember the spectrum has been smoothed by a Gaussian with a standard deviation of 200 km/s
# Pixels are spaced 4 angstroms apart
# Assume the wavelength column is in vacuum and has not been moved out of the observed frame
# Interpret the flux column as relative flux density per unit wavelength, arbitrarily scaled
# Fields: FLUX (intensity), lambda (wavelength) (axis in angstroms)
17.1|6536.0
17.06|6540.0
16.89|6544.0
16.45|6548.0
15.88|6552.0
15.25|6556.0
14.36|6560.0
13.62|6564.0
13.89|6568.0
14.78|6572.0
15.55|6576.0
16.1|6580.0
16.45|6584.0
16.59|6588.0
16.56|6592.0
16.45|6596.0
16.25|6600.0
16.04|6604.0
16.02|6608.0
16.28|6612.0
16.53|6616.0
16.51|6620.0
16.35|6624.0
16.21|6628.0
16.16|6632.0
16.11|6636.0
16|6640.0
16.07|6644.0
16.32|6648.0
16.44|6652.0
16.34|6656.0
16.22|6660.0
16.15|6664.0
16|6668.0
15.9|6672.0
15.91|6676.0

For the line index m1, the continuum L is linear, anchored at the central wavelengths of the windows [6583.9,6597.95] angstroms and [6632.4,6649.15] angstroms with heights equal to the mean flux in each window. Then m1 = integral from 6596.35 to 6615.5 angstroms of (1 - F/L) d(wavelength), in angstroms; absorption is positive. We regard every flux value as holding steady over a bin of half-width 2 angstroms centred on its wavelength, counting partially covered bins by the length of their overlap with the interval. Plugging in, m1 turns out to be 0.2 angstroms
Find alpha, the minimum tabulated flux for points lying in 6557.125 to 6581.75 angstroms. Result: 13.62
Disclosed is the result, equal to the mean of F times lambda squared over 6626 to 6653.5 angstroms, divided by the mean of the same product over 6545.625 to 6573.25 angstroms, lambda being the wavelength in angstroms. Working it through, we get 1.1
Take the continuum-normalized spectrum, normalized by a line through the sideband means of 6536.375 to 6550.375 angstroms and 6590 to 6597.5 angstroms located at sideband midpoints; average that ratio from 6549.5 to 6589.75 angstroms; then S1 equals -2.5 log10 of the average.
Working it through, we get 0.10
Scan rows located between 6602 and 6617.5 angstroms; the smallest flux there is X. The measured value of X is 16.02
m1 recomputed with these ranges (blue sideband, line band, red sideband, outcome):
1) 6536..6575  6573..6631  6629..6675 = -1.7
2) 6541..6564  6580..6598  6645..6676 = -0.7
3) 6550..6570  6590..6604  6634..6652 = -1.0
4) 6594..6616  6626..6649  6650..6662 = 0.2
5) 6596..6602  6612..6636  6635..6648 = -0.2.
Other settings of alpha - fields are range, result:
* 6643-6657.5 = 16.07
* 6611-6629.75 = 16.21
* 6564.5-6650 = 13.89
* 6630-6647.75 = 16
